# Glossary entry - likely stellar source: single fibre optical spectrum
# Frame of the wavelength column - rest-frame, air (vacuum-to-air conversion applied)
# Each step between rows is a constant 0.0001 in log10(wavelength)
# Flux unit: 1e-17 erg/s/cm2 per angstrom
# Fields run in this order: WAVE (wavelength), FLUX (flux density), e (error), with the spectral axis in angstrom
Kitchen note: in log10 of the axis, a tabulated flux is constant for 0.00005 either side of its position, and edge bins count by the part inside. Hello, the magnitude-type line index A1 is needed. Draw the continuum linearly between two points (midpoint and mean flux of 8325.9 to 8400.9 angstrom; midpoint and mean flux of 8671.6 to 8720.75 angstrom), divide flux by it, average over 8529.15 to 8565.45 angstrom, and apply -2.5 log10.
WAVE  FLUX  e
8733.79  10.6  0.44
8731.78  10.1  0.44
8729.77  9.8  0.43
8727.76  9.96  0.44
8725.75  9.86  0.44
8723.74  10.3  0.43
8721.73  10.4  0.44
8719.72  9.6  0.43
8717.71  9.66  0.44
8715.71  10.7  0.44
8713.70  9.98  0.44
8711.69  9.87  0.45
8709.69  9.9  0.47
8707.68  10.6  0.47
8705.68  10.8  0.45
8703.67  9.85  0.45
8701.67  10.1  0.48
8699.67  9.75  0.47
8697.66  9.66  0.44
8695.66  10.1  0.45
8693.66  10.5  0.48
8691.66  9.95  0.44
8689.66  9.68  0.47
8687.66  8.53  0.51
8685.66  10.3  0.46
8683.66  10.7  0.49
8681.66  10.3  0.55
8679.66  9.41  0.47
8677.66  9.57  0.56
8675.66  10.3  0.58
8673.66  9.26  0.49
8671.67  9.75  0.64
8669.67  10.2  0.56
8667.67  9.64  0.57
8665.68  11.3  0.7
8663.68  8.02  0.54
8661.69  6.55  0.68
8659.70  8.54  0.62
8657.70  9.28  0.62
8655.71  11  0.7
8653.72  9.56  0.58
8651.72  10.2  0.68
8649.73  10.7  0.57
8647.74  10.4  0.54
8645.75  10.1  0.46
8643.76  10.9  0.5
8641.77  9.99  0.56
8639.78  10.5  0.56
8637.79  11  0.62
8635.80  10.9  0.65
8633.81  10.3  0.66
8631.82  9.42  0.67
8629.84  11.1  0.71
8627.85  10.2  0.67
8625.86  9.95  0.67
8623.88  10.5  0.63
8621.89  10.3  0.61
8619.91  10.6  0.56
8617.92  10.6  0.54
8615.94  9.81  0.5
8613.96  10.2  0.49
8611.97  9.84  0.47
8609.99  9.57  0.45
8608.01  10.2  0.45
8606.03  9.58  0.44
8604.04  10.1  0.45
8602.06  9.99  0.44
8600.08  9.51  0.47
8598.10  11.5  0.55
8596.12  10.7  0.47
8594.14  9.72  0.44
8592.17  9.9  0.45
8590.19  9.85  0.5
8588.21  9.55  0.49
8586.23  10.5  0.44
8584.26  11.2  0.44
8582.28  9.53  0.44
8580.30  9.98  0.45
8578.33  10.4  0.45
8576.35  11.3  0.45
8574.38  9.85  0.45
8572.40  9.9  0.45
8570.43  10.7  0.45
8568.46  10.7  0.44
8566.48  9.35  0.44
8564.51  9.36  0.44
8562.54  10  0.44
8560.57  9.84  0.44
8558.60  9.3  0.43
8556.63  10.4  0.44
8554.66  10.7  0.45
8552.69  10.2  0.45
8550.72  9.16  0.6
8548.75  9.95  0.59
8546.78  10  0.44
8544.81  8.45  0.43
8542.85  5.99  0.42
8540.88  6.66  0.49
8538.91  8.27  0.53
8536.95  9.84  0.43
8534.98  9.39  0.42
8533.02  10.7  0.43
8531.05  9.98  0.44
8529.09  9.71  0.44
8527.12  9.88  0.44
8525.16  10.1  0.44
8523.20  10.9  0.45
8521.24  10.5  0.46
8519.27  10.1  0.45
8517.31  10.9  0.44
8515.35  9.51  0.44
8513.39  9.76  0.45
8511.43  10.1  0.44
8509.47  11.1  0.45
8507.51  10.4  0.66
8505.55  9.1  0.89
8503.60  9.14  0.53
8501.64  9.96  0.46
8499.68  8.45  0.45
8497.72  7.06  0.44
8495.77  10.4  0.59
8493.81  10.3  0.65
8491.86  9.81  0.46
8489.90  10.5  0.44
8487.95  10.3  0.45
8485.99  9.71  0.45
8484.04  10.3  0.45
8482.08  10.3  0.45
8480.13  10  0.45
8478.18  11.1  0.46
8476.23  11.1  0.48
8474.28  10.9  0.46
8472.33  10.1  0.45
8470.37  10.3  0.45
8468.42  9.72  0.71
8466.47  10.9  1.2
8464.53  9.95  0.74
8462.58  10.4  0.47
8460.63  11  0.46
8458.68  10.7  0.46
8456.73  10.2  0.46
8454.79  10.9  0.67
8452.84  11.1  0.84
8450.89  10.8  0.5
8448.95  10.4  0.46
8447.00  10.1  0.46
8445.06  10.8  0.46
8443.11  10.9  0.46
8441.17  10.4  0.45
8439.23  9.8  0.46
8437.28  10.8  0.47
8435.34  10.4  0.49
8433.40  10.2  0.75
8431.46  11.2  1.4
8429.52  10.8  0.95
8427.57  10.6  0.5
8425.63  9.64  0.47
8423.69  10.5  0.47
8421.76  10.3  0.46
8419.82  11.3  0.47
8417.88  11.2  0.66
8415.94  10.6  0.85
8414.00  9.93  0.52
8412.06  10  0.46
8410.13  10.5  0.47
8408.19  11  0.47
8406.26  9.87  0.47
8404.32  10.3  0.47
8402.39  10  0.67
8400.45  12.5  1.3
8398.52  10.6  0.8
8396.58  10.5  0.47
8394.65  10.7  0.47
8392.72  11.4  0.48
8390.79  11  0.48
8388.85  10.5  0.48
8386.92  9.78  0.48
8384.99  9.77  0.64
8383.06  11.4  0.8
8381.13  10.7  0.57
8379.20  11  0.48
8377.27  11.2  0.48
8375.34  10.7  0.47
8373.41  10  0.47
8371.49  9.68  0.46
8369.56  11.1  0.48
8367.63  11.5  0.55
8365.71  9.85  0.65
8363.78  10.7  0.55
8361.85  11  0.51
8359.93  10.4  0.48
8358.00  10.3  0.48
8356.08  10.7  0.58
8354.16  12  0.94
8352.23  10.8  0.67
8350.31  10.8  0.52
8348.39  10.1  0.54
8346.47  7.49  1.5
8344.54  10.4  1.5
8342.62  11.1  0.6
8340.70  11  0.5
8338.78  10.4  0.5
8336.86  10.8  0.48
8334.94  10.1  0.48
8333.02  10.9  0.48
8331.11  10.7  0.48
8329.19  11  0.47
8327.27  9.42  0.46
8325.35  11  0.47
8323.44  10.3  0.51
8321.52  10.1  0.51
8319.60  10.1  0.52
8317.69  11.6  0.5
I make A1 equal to 0.099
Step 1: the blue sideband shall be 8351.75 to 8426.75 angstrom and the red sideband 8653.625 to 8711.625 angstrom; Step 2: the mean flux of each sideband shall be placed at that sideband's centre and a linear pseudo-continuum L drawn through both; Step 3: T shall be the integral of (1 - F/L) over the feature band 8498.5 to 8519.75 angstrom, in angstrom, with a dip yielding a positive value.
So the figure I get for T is 0.9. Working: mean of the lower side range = 10.6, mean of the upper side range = 9.77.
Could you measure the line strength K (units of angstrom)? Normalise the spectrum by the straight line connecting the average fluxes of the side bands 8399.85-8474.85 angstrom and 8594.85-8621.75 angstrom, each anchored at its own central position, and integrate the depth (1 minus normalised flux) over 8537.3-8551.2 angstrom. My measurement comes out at 2.6 angstrom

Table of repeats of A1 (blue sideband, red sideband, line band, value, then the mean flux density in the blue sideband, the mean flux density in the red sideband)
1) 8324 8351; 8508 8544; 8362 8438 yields -0.05 mag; 10.4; 9.64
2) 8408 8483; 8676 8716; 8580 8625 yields 0.01 mag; 10.5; 10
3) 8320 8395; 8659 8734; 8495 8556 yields 0.07 mag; 10.6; 9.84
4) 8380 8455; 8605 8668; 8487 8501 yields 0.09 mag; 10.6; 10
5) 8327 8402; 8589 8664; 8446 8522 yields 0.02 mag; 10.6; 10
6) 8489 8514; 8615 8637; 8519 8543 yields 0.04 mag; 9.7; 10.3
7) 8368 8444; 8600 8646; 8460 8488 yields 0.01 mag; 10.6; 10.2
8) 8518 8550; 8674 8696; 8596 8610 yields -0.06 mag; 9.41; 9.91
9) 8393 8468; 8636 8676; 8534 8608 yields 0.04 mag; 10.6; 9.87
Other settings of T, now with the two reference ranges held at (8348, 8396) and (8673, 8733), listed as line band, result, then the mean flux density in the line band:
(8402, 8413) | 0.3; 10.3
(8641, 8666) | 1.0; 9.69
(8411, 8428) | 0.2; 10.5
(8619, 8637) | -0.4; 10.4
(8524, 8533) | 0.3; 10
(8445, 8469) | -0.1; 10.5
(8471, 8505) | 1.6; 9.96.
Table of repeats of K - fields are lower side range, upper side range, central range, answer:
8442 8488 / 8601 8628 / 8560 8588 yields 0.1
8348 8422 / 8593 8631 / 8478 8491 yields 0.3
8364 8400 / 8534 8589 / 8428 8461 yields -1.0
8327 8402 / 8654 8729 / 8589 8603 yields -0.1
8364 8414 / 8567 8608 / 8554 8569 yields 0.5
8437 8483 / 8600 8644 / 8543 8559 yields 1.2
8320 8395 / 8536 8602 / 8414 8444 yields -0.8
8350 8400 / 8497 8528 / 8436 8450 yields -0.2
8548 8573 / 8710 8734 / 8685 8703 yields 0.4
